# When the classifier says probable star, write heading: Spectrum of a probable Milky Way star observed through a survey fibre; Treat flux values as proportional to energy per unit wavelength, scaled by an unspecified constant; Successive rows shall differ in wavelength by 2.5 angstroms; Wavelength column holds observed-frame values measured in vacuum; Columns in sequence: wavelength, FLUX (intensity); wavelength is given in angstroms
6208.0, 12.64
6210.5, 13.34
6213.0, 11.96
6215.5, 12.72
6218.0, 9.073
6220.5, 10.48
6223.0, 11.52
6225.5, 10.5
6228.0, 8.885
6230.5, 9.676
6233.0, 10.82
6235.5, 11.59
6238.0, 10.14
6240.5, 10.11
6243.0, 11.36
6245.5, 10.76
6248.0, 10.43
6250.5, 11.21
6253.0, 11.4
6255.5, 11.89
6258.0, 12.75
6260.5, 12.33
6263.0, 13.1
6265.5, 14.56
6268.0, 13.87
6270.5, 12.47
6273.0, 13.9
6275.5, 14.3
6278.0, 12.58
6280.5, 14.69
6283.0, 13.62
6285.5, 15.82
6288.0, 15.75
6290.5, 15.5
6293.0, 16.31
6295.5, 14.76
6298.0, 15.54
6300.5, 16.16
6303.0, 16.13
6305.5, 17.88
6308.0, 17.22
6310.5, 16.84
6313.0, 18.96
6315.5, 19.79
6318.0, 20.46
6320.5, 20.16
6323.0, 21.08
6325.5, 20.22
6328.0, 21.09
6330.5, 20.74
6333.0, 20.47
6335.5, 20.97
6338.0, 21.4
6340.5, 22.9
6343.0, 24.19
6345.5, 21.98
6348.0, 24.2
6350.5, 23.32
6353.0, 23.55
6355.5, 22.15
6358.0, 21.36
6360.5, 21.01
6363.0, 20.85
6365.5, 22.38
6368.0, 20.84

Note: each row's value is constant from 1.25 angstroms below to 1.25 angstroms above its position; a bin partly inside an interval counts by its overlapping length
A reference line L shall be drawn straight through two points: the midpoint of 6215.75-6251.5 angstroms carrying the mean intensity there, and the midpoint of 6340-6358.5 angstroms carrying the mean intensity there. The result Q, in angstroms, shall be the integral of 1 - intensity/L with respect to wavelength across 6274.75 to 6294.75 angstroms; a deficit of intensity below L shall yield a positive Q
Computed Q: 1.5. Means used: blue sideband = 10.5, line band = 14.8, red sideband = 23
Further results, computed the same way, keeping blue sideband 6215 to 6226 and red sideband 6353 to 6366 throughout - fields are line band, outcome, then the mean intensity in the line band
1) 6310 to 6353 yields -3.8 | 21.2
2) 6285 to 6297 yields 0.5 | 15.6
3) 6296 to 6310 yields 0.6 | 16.5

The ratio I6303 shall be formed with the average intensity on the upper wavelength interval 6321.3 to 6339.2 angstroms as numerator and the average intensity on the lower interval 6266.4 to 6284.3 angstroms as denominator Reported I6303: 1.53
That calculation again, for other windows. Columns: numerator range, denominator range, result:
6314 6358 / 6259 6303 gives 1.50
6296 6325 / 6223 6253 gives 1.72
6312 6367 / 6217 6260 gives 2.00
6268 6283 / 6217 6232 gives 1.35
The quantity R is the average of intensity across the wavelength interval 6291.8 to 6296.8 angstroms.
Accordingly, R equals 15.5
